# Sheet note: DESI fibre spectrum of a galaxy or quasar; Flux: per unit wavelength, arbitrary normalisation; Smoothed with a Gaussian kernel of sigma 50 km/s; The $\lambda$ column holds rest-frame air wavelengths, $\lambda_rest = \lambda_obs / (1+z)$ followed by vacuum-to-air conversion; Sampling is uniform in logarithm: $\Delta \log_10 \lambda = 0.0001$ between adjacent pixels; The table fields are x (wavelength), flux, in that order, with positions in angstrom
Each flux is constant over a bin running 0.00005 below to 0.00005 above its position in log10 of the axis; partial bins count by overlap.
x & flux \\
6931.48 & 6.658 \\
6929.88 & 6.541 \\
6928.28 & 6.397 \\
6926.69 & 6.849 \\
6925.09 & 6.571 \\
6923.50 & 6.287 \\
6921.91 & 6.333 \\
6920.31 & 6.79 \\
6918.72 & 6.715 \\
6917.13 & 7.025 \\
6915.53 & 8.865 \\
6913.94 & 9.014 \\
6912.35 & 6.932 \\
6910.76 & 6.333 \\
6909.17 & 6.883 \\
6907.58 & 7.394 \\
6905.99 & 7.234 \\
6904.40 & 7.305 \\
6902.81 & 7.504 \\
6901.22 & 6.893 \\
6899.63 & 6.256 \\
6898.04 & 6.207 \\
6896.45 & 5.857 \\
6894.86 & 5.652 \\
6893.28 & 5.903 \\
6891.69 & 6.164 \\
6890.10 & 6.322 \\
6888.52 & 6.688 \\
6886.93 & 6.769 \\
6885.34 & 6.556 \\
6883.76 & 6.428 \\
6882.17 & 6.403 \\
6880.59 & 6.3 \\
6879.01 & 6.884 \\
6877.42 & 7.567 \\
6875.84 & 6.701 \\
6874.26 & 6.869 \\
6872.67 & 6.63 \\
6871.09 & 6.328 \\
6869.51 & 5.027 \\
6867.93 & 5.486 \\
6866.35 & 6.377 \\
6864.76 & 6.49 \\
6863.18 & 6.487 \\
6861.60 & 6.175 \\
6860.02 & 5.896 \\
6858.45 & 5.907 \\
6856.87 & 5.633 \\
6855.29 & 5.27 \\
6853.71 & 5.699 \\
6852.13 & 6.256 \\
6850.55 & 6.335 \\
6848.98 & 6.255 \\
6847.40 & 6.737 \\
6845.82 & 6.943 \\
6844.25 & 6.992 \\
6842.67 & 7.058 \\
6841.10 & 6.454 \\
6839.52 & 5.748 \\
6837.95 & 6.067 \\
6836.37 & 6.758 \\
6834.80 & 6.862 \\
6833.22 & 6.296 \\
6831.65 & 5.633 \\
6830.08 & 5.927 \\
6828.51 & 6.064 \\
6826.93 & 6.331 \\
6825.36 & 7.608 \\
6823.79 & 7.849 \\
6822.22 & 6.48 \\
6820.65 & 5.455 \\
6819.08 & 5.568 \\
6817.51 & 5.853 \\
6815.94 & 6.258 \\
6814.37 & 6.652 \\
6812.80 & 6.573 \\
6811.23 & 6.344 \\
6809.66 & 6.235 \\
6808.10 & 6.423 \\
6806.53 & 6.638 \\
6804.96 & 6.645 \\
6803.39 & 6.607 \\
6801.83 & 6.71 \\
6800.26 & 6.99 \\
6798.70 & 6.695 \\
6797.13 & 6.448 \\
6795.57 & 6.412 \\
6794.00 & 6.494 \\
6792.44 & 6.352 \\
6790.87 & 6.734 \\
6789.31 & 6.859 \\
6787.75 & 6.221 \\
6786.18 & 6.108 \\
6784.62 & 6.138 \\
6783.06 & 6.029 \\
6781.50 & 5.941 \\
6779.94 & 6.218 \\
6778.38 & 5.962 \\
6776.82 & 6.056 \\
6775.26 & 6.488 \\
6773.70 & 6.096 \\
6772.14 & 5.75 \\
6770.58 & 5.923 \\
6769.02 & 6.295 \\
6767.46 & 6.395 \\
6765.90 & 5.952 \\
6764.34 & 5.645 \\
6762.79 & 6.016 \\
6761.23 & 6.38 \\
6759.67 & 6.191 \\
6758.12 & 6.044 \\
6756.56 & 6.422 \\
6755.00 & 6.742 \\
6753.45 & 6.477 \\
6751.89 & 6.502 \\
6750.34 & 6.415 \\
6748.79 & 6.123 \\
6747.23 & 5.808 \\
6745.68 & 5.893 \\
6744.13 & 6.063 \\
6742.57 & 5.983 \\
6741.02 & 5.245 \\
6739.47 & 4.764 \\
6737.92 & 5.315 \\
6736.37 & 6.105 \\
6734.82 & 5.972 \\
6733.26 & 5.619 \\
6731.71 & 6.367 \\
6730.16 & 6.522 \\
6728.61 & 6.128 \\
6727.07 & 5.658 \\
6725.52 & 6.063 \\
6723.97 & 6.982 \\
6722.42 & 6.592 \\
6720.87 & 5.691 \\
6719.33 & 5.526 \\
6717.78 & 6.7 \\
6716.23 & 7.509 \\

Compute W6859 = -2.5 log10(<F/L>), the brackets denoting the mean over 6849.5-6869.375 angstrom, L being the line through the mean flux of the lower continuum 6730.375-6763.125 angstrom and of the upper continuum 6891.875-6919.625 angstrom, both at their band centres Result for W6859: 0.12 mag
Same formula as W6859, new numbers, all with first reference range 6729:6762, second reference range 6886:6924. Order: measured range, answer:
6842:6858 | 0.041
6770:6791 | 0.008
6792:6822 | -0.009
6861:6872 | 0.097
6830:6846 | 0.009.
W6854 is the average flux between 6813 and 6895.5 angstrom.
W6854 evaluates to 6.33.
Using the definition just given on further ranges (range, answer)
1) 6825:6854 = 6.42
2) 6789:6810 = 6.59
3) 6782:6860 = 6.37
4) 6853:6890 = 6.29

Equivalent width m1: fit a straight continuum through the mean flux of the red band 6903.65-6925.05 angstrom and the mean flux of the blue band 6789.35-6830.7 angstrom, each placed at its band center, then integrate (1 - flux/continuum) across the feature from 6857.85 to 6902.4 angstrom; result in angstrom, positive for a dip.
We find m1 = 3.8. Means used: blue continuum 6.48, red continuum 7.14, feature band 6.34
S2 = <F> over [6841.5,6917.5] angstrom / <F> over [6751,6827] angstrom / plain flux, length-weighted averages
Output 1.03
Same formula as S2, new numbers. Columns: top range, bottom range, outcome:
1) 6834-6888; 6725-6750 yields 1.09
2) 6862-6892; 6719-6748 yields 1.09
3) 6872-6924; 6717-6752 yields 1.13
